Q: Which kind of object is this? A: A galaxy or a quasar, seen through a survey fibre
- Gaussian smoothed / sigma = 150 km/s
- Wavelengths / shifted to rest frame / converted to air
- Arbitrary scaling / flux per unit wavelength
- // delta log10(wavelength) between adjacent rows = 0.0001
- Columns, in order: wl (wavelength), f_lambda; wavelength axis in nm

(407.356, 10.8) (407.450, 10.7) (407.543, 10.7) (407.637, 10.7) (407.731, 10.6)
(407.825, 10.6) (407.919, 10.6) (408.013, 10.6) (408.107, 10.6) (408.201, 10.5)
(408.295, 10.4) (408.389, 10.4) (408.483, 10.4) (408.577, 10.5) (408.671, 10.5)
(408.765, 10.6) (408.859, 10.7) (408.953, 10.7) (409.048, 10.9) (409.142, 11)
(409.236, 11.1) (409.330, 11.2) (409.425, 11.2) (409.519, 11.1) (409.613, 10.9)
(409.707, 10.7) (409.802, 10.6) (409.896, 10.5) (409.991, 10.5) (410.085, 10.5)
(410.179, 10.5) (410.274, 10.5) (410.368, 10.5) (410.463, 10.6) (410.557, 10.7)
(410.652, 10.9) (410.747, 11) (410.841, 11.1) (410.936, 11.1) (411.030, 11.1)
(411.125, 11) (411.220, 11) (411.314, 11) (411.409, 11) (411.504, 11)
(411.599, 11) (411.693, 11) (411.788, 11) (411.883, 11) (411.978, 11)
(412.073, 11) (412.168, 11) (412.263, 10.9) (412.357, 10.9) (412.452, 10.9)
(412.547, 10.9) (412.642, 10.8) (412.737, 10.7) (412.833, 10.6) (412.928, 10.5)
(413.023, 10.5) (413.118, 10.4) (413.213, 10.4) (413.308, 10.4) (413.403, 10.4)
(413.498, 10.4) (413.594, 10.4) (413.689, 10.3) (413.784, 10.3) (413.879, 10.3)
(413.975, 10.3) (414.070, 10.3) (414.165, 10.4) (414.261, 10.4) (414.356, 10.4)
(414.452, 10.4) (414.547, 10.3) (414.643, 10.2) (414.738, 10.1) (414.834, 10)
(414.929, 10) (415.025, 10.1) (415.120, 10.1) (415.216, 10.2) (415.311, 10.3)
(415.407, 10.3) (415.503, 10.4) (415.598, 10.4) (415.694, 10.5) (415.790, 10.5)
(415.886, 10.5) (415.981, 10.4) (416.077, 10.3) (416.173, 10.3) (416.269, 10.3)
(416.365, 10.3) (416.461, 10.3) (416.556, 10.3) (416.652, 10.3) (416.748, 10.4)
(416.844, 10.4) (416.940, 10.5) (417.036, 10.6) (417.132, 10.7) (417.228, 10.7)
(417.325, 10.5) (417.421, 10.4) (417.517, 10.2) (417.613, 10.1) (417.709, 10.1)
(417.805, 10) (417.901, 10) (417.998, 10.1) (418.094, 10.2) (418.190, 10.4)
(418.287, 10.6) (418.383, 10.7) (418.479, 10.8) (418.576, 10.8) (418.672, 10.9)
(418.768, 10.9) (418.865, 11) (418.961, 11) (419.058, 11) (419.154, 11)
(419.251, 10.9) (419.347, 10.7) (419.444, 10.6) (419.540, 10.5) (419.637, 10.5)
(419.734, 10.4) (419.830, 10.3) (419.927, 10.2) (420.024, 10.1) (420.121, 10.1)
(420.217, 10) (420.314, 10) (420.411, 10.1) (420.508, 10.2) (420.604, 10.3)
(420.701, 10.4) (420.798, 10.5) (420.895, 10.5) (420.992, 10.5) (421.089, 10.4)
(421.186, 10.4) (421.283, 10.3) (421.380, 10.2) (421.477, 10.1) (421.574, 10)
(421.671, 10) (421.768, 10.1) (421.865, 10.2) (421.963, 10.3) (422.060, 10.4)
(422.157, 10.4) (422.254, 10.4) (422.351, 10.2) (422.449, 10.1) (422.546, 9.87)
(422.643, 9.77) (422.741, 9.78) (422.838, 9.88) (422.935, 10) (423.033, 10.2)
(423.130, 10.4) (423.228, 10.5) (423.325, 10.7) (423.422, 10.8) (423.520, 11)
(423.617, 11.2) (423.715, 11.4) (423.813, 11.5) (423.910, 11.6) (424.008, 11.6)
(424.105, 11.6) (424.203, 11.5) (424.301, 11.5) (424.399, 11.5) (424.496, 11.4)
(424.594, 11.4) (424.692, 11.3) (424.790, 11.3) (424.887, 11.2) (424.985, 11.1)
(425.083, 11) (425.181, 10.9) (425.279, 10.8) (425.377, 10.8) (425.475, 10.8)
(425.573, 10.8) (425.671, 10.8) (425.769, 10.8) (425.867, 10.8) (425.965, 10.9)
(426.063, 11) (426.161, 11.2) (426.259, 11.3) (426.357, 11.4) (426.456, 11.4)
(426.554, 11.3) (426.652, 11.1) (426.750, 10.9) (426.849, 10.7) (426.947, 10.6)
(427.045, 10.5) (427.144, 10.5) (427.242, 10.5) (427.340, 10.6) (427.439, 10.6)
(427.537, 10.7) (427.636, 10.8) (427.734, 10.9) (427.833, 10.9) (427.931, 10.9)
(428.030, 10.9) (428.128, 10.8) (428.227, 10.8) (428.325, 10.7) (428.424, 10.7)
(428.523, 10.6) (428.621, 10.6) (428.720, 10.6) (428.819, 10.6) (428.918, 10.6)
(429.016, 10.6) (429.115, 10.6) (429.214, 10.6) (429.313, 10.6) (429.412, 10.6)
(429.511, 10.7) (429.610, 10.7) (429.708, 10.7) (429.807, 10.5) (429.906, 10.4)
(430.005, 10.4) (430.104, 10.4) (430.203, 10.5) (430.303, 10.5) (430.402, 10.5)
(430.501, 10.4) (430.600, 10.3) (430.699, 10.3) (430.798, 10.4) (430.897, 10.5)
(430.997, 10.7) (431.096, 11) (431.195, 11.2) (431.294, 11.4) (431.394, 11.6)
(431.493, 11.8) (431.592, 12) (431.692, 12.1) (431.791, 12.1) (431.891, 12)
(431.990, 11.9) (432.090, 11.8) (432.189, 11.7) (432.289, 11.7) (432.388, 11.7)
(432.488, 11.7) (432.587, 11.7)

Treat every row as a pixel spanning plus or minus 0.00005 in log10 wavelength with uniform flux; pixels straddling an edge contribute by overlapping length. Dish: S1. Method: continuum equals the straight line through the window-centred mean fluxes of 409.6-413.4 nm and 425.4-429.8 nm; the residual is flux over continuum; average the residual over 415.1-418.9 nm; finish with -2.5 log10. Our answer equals 0.04 mag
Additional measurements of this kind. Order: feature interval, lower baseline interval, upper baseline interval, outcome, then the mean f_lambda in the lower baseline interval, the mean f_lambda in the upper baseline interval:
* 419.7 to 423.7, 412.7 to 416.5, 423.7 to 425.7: 0.07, 10.3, 11.2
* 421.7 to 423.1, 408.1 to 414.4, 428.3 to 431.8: 0.07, 10.7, 10.8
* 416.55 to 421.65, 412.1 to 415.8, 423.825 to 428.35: 0.03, 10.4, 11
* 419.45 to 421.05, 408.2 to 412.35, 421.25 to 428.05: 0.05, 10.8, 10.8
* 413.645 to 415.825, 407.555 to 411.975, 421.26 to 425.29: 0.05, 10.8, 10.7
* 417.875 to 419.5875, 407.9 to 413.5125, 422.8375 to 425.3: 0.03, 10.8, 11.1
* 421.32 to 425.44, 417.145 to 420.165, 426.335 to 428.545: 0.00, 10.5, 10.8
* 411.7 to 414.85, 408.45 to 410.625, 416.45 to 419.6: 0.01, 10.7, 10.5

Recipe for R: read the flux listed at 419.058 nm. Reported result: 11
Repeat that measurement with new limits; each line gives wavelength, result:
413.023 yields 10.5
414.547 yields 10.3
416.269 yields 10.3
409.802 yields 10.6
